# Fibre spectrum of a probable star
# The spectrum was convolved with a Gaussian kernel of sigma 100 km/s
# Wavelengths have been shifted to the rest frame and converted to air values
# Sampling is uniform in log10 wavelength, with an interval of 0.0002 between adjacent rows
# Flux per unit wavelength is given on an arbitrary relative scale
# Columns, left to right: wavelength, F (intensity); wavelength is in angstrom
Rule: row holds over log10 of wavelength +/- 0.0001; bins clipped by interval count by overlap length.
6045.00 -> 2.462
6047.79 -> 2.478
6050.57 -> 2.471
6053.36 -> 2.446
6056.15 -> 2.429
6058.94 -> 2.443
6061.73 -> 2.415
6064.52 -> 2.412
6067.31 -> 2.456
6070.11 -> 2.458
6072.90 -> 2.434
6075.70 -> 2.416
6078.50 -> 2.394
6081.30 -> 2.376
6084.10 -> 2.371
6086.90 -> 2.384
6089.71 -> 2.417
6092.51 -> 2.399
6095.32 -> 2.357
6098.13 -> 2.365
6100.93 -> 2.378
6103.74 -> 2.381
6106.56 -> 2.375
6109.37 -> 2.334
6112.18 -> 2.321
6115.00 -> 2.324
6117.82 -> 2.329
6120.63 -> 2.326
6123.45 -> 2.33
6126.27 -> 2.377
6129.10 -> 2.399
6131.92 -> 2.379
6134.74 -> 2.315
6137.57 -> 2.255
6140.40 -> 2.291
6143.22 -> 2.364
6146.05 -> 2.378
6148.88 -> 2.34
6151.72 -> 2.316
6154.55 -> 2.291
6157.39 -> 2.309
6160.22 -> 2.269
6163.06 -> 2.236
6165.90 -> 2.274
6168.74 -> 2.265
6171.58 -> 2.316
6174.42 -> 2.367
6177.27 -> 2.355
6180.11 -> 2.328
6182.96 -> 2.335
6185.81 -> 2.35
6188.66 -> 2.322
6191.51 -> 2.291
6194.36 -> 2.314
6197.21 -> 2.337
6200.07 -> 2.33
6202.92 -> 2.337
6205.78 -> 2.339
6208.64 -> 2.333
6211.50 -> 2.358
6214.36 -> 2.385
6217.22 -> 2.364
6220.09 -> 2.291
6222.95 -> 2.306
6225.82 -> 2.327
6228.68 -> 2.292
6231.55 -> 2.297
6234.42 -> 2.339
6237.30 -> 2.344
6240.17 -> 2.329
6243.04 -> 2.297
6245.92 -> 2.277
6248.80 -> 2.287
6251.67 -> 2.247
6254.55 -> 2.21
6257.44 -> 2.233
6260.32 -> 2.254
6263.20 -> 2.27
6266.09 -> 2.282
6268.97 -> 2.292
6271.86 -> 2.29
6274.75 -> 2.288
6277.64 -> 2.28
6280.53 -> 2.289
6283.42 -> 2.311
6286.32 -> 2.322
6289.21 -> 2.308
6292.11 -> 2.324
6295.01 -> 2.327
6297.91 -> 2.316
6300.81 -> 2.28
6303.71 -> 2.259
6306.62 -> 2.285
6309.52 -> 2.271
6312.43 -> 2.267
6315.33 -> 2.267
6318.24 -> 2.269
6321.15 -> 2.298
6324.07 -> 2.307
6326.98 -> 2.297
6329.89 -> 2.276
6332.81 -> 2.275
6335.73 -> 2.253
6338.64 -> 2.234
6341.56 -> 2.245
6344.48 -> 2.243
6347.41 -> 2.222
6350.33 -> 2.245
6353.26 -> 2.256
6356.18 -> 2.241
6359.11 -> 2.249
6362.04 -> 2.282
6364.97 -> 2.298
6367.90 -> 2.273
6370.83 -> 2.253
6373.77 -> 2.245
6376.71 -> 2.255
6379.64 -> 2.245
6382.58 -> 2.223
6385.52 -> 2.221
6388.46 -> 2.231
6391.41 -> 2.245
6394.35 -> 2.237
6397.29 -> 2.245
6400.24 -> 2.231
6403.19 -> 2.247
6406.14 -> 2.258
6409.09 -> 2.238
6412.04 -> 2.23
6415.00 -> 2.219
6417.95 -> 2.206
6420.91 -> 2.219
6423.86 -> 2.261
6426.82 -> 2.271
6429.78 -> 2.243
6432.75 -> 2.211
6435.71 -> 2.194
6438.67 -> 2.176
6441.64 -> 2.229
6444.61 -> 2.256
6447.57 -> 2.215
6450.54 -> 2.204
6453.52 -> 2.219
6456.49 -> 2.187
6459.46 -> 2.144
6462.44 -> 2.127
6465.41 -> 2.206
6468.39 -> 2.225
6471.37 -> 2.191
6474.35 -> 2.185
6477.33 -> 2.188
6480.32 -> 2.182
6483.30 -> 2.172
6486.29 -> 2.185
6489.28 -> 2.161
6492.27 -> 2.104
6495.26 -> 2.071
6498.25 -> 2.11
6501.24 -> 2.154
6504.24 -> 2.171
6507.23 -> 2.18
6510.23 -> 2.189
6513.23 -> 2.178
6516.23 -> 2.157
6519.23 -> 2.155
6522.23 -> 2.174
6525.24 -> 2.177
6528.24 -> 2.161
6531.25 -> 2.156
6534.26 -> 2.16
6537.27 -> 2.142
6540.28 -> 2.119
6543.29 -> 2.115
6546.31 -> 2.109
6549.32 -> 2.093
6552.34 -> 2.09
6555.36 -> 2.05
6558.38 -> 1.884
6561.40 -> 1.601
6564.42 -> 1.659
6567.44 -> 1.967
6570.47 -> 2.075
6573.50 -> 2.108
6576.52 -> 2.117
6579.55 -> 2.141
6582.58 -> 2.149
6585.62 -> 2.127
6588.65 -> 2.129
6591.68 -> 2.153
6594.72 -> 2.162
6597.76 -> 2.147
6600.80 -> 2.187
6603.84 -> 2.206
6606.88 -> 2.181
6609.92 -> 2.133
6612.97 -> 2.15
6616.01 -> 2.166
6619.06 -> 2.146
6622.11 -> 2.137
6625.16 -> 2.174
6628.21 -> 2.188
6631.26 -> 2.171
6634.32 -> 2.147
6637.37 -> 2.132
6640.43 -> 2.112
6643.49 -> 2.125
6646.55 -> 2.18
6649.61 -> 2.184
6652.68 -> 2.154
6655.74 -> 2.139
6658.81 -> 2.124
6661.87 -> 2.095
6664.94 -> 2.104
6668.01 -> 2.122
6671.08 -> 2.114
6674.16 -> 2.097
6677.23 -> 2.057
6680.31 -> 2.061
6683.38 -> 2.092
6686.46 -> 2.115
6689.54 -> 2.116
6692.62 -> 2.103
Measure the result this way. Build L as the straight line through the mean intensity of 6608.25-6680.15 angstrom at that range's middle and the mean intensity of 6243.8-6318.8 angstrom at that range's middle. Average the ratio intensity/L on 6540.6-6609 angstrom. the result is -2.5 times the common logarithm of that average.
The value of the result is 0.049 mag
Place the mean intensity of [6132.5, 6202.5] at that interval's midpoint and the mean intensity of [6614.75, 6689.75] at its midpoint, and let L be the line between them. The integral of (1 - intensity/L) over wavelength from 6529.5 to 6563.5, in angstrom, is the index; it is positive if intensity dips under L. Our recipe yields 2.03 angstrom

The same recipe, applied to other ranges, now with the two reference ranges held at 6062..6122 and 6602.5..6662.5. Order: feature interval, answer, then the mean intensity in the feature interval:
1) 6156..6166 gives 0.3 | 2.27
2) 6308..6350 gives 0.3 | 2.27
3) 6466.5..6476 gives 0.1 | 2.2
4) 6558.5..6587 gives 2.5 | 1.99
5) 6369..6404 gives 0.3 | 2.24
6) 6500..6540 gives 0.7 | 2.16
